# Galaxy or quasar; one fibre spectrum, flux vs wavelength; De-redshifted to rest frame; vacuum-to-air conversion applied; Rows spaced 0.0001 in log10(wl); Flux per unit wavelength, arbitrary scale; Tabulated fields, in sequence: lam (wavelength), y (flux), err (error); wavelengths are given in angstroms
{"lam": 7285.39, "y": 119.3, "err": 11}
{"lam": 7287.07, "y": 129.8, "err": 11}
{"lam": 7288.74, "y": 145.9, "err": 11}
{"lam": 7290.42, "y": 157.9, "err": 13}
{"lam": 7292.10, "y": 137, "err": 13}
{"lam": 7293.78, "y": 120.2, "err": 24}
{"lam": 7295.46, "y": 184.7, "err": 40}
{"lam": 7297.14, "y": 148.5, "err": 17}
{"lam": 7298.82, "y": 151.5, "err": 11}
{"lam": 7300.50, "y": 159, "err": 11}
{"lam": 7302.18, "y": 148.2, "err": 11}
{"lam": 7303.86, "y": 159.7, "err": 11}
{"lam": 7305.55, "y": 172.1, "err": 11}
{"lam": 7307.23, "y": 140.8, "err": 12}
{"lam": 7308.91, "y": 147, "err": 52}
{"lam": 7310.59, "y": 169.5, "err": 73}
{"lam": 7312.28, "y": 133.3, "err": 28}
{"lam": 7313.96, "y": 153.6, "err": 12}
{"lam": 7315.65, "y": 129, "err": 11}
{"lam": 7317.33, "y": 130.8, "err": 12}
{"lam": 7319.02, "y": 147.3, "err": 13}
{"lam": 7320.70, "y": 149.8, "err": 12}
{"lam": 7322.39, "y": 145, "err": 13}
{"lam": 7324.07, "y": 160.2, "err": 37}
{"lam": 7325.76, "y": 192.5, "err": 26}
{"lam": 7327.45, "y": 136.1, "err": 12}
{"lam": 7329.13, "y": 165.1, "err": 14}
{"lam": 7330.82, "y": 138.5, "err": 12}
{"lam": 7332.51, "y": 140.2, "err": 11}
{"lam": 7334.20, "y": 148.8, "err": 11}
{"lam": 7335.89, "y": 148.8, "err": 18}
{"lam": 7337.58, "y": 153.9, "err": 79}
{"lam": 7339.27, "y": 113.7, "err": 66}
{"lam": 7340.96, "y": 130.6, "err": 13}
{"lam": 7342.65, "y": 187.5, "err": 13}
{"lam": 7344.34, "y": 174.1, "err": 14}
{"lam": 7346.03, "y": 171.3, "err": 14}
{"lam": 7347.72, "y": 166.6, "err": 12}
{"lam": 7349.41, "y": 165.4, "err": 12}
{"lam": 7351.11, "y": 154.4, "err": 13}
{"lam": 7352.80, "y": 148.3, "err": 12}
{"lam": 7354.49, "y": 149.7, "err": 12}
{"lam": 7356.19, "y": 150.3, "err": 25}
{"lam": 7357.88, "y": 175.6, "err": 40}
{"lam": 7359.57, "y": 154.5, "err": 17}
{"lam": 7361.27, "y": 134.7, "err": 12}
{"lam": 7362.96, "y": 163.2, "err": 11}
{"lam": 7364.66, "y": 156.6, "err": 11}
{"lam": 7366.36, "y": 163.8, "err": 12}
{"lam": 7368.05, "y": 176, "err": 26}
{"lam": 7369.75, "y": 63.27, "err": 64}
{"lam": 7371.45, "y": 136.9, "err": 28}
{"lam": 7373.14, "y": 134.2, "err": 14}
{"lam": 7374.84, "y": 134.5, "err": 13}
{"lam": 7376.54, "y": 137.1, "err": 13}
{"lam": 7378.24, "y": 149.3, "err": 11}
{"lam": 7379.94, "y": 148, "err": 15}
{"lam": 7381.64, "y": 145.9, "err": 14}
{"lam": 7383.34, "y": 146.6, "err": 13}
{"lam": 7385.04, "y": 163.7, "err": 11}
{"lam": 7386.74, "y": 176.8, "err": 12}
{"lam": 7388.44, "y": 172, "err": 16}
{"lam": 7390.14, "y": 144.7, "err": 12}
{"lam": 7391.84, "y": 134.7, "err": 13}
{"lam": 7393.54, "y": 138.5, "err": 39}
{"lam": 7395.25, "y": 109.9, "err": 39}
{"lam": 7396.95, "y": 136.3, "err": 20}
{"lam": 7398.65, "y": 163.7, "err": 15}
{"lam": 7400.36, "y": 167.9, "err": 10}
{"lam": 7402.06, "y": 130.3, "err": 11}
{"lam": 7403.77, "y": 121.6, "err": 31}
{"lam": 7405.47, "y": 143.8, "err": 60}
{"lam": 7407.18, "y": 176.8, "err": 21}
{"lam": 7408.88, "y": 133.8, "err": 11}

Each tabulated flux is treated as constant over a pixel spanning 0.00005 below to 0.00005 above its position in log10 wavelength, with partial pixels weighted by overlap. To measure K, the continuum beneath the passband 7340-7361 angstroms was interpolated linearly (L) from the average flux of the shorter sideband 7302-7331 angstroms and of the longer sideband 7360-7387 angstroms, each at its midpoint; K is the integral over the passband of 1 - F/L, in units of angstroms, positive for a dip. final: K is -1.7 angstroms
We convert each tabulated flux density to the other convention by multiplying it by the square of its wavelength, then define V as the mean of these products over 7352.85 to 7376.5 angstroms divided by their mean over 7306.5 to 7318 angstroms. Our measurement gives 1.0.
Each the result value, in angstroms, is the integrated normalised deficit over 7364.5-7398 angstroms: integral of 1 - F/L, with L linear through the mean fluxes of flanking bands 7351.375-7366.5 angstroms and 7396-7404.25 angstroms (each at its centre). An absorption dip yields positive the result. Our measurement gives 1.3 angstroms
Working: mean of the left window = 155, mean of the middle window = 143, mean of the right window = 145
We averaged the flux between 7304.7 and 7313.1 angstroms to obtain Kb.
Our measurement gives 152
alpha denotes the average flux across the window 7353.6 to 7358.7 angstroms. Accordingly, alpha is 158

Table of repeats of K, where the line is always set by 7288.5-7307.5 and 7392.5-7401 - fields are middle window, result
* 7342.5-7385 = -1.53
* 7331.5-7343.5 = 0.19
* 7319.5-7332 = -0.41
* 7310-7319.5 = 0.49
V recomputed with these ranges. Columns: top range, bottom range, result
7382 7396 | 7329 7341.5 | 1.07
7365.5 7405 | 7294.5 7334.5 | 0.96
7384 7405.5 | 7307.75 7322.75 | 1.03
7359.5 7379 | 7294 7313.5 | 0.93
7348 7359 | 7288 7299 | 1.07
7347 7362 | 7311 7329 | 1.05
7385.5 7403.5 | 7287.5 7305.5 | 1.00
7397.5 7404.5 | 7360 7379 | 1.04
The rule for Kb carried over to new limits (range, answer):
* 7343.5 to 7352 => 166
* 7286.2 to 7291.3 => 144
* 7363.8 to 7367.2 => 160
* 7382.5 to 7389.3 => 165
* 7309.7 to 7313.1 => 151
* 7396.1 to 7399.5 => 150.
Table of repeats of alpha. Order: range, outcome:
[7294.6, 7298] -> 166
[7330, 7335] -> 142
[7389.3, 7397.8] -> 133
